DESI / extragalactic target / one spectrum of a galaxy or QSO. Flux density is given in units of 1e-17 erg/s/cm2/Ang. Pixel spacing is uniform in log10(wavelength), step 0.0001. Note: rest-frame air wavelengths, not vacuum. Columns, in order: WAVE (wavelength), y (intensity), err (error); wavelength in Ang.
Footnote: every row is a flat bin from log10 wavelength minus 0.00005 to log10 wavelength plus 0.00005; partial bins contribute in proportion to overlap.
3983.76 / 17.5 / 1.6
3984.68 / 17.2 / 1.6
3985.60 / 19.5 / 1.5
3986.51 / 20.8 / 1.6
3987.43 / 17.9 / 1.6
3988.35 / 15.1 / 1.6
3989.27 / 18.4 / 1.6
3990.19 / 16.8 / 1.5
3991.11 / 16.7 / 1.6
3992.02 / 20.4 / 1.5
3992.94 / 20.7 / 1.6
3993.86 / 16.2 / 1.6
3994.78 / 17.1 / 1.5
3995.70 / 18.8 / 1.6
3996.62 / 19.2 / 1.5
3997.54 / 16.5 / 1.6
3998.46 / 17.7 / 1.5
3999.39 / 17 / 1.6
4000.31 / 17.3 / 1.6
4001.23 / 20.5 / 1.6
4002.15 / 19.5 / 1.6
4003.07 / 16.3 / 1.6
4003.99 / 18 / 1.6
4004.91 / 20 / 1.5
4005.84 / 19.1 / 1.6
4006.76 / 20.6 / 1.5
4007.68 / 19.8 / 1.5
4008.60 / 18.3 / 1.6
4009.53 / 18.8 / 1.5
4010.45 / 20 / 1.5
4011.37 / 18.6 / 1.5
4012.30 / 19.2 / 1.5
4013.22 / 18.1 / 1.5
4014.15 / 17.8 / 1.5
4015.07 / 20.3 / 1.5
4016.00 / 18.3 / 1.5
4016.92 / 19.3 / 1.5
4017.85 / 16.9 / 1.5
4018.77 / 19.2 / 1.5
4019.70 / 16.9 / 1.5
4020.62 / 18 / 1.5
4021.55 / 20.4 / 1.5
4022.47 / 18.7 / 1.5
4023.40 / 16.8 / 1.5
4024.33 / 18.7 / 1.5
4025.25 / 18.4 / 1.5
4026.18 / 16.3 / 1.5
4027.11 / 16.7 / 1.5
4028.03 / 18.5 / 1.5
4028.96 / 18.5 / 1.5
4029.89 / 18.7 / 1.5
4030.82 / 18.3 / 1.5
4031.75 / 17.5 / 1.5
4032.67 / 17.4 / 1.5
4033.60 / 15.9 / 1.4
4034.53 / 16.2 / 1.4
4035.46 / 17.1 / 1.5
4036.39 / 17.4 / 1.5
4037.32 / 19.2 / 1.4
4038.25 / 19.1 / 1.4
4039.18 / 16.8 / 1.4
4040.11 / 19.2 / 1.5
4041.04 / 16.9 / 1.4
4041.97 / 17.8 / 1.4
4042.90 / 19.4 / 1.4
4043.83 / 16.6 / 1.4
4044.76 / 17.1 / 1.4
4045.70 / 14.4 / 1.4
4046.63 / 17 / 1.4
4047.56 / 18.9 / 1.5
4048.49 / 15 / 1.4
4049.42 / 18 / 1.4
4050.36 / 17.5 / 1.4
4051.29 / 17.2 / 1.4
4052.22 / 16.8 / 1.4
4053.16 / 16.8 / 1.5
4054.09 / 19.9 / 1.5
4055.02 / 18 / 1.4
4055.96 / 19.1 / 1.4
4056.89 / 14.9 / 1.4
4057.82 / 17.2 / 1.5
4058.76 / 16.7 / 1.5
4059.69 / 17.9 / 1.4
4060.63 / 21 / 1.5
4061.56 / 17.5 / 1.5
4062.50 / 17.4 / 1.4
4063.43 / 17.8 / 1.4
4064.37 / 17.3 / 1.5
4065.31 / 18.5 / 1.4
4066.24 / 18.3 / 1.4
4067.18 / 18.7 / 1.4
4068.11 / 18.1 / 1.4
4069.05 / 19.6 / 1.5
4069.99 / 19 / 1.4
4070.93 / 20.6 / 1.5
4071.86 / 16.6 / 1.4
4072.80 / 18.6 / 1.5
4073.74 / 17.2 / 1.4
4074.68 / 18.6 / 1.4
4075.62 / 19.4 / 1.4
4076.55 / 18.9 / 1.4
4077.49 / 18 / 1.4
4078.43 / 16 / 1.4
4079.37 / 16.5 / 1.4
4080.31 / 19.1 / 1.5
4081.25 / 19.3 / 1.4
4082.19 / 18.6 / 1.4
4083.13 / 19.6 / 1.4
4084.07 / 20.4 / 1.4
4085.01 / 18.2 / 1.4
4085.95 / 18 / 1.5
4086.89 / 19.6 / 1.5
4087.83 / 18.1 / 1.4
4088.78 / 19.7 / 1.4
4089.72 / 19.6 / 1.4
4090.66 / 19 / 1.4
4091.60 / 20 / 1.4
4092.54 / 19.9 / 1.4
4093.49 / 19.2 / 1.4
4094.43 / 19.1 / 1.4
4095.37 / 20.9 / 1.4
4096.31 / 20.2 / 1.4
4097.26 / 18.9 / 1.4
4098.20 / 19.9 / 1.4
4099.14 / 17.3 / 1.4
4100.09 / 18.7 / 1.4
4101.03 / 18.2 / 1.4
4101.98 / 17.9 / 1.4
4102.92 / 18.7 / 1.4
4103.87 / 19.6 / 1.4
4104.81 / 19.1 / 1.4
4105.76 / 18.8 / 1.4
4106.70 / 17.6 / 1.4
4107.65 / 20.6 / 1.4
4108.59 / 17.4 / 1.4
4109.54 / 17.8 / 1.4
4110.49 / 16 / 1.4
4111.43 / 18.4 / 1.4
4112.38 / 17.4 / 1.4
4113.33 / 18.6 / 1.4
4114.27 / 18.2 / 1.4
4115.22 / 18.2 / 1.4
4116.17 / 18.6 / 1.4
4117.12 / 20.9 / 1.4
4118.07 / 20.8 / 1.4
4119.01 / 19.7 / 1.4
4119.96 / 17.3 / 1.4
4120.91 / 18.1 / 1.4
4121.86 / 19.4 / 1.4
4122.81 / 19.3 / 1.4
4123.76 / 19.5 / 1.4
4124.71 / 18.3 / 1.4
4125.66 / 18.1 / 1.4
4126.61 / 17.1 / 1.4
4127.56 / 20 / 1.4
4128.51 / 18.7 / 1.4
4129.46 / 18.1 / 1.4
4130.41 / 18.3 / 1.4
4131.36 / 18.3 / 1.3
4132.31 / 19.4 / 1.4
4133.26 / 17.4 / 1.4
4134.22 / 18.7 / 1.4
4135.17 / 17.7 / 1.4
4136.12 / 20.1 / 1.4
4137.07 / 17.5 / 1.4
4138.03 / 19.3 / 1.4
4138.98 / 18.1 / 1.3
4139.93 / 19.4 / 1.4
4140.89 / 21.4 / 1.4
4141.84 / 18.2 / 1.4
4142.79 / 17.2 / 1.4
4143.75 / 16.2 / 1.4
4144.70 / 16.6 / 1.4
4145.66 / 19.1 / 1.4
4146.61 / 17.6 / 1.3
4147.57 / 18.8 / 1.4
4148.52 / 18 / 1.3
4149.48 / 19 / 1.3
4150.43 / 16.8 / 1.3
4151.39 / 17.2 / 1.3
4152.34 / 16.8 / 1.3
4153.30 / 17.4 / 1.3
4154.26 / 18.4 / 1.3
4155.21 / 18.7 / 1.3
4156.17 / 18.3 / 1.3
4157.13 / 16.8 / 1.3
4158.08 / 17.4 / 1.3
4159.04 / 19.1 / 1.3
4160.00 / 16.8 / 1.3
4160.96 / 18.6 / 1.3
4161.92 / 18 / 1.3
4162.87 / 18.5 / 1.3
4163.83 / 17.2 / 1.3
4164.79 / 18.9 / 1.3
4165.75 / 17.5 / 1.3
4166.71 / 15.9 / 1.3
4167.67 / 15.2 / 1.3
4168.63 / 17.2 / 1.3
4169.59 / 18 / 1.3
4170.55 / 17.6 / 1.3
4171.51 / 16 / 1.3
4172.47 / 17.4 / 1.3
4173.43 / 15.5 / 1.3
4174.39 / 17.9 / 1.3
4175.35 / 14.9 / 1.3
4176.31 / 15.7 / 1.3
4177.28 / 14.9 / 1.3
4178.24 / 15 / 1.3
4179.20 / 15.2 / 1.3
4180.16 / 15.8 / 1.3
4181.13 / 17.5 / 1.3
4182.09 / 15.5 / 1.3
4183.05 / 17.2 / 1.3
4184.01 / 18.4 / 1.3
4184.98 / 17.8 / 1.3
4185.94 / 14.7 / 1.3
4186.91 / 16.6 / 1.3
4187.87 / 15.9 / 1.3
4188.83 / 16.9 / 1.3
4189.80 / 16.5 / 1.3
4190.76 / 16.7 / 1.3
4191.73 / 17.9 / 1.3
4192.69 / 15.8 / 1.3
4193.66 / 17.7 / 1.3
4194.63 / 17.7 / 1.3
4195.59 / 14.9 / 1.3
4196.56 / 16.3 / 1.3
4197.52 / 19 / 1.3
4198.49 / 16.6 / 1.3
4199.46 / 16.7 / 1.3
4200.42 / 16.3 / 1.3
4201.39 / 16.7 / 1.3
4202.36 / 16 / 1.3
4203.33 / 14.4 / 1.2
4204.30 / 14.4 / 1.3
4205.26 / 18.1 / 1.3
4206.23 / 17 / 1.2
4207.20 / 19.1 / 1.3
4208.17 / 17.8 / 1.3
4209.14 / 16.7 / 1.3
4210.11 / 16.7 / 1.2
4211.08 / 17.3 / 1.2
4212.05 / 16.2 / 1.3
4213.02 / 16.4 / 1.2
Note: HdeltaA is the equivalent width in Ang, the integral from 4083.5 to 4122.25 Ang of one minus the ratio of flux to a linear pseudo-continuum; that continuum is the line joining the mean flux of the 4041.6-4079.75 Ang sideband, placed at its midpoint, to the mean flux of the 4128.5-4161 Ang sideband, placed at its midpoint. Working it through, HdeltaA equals -2.0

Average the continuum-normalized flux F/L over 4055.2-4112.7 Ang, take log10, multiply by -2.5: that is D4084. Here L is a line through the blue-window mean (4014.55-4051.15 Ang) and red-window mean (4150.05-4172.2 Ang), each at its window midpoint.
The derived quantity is -0.05 mag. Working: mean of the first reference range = 17.8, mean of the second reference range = 17.5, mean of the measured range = 18.5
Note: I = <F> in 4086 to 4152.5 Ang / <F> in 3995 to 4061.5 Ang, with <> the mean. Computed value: 1.03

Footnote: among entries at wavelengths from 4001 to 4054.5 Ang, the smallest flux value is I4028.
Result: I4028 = 14.4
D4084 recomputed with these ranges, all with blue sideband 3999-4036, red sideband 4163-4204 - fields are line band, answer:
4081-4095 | -0.10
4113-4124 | -0.11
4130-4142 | -0.10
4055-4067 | 0.00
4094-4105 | -0.10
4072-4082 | -0.03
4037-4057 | 0.03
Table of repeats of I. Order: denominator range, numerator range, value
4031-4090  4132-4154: 1.01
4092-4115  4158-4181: 0.90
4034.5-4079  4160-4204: 0.93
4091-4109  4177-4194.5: 0.86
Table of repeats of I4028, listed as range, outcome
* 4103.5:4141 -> 16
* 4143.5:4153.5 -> 16.2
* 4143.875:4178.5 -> 14.9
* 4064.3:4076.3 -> 16.6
